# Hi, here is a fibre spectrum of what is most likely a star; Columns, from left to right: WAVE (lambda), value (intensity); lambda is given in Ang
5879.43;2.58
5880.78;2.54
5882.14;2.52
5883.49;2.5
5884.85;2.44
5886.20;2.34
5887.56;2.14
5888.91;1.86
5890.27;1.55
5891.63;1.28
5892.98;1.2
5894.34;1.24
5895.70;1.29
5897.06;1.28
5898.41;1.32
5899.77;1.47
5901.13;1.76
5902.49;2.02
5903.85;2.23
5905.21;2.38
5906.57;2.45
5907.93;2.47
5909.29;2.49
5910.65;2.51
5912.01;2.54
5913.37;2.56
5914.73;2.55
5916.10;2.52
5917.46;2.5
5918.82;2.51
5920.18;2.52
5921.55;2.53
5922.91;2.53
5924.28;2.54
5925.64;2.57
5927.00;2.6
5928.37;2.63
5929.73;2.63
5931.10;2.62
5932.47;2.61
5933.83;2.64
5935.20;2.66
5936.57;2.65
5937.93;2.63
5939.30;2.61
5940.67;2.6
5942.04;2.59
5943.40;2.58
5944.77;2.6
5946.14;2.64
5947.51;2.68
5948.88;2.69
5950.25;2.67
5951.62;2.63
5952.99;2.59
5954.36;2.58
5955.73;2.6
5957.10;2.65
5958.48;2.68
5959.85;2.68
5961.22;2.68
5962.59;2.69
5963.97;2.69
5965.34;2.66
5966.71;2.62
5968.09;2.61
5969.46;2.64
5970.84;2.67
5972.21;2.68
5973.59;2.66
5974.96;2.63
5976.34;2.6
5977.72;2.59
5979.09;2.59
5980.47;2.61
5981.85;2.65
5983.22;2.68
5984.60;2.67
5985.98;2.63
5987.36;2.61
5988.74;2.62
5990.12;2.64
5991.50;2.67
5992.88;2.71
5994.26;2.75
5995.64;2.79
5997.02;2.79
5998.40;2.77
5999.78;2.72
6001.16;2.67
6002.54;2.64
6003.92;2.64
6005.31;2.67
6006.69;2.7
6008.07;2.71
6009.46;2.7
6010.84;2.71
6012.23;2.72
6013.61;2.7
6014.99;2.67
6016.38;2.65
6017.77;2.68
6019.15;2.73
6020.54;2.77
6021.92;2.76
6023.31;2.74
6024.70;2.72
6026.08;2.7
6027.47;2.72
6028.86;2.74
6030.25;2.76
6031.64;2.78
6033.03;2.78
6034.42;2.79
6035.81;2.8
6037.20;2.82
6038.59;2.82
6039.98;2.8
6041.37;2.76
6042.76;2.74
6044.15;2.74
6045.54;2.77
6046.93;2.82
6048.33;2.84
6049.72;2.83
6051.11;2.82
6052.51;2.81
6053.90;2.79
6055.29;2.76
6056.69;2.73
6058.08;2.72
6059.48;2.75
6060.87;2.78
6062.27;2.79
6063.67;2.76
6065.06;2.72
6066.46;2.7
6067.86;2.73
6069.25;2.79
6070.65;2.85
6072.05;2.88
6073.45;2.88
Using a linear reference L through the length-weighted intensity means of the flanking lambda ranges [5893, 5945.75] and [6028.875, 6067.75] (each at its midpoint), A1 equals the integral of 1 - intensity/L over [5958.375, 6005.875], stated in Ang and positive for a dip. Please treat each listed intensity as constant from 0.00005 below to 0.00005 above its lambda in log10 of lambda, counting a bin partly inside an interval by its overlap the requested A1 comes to -2.1 Ang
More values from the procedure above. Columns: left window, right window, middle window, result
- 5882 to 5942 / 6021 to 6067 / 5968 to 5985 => -0.9 Ang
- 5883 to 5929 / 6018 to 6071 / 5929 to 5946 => -2.4 Ang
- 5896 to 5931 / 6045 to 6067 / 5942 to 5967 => -2.0 Ang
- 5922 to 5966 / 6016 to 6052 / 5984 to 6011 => 0.2 Ang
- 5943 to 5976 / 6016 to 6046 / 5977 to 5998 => 0.2 Ang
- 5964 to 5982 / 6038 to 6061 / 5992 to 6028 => -0.1 Ang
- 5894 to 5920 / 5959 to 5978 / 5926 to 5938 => -1.5 Ang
